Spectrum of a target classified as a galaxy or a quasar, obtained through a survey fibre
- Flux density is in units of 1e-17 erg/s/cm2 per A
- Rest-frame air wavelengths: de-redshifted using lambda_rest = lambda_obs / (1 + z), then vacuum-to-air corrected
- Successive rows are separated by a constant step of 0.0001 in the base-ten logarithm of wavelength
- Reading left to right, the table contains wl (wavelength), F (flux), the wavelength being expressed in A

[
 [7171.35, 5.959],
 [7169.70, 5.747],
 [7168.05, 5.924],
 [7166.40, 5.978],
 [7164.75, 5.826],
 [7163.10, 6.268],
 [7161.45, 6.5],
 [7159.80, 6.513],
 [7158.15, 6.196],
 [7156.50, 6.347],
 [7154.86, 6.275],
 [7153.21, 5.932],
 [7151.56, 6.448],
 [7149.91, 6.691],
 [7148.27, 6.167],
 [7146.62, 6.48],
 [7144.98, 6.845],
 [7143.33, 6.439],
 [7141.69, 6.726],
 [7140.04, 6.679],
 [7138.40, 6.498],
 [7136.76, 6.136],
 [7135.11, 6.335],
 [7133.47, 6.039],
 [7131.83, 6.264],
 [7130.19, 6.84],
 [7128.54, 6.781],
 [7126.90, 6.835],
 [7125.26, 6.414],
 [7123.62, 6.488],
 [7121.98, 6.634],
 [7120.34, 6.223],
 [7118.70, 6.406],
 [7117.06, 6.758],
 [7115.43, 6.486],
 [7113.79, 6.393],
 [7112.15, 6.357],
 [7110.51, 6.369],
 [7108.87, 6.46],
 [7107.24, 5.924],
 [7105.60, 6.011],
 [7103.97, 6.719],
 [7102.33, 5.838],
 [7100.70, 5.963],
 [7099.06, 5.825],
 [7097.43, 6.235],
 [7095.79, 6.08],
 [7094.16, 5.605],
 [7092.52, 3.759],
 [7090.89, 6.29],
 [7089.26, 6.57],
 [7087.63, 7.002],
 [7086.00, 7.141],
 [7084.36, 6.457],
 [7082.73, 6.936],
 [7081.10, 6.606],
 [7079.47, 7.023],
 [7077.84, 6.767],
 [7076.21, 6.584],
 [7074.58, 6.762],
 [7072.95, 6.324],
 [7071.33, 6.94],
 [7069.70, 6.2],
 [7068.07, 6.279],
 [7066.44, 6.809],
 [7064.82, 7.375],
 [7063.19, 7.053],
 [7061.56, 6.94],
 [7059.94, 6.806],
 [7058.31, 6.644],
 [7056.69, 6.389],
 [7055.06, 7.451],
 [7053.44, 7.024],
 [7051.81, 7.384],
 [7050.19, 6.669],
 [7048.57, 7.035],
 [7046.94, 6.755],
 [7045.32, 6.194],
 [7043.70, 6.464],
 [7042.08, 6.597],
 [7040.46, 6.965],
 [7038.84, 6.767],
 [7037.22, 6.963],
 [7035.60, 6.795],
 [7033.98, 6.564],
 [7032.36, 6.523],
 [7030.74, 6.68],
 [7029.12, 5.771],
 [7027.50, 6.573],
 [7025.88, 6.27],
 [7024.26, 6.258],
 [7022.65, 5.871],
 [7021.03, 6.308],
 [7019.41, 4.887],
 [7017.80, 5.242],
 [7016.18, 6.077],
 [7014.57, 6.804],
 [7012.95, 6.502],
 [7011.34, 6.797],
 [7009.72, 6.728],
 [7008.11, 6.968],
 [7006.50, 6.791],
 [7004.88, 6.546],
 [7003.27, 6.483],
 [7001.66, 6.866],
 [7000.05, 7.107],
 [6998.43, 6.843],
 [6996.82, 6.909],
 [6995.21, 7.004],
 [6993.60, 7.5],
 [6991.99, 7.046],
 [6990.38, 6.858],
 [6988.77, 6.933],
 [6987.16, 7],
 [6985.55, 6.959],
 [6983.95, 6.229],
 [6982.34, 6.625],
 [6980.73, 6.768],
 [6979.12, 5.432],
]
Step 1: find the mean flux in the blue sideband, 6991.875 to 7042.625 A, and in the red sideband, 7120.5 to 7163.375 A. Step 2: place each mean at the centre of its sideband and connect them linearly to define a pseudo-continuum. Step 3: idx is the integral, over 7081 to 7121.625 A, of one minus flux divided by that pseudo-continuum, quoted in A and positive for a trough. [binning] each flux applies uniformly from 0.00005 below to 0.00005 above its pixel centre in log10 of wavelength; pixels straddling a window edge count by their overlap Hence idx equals 1.4 A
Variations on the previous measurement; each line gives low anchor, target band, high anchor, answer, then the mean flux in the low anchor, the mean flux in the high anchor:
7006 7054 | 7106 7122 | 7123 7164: 0.20 A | 6.5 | 6.44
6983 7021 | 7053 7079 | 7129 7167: -0.97 A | 6.65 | 6.37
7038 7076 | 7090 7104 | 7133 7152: 1.82 A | 6.77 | 6.47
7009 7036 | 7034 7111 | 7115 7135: -2.02 A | 6.26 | 6.51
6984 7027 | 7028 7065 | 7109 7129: -1.14 A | 6.59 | 6.51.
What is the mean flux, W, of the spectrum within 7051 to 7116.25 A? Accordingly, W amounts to 6.49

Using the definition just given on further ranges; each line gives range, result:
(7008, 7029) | 6.21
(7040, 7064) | 6.82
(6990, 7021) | 6.62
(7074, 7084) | 6.77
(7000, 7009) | 6.77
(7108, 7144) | 6.48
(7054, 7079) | 6.76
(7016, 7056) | 6.49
